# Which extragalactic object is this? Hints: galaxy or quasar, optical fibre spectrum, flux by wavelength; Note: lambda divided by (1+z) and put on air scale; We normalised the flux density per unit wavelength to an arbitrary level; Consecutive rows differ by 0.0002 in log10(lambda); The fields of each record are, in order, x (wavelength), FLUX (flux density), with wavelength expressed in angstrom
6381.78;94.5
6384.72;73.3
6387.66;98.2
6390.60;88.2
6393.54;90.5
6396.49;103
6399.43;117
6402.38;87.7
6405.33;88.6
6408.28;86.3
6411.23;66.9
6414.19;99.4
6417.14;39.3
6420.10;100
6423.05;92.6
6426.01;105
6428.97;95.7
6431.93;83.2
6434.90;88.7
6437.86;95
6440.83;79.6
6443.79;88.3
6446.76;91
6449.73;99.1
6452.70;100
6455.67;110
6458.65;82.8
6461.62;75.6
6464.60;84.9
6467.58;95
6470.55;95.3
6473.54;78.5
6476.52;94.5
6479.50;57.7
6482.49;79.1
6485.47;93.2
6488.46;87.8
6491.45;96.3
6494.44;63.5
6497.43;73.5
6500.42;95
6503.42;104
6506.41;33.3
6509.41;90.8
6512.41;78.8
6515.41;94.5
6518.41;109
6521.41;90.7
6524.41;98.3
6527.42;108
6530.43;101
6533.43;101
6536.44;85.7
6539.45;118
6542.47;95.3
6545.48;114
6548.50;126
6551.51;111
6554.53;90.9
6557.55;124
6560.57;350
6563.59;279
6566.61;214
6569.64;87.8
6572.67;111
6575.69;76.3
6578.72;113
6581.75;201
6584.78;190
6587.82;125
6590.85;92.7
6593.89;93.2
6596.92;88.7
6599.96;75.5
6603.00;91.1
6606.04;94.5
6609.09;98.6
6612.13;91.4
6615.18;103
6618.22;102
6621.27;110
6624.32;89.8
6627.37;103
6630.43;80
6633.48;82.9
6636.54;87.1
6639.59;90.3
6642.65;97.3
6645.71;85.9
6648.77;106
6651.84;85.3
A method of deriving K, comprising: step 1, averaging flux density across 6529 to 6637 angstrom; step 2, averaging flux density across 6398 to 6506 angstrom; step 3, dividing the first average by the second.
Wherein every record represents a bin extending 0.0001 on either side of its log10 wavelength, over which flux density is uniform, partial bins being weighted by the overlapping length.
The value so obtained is 1.37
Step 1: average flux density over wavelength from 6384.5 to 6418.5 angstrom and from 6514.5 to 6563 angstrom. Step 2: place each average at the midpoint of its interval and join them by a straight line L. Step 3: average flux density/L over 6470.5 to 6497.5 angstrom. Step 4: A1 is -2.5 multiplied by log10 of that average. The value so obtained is 0.31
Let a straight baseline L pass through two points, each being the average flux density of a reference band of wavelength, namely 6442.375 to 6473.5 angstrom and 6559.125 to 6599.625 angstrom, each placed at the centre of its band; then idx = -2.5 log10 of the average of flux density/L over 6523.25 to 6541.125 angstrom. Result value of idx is 0.255 mag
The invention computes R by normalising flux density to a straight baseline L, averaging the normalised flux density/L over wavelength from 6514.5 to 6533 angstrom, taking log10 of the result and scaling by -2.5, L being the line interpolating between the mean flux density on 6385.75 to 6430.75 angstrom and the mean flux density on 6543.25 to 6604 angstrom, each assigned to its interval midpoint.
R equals 0.22 mag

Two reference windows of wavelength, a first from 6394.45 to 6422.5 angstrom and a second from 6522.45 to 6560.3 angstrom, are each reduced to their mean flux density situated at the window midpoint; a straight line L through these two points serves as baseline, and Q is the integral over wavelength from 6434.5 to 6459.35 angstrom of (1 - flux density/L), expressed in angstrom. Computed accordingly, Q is 0.6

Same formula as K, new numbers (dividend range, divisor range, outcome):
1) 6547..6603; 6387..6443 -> 1.57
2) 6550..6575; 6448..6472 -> 1.81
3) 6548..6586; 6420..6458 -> 1.70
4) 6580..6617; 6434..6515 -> 1.31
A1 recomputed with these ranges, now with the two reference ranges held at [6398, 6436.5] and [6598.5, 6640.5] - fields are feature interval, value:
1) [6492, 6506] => 0.12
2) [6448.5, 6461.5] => -0.07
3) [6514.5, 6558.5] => -0.15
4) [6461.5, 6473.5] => 0.02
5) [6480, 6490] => 0.08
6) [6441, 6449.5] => -0.01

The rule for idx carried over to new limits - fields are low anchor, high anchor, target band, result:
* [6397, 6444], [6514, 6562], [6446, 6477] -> 0.09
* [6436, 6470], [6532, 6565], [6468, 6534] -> 0.32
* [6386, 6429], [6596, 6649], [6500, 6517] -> 0.12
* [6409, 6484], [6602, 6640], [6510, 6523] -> -0.04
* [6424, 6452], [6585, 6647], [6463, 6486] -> 0.10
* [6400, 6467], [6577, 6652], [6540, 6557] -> -0.12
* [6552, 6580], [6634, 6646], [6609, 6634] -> 0.12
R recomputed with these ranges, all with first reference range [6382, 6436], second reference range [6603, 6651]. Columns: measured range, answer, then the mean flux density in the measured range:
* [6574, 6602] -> -0.241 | 117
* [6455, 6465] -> 0.044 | 86.9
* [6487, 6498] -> 0.132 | 80.8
